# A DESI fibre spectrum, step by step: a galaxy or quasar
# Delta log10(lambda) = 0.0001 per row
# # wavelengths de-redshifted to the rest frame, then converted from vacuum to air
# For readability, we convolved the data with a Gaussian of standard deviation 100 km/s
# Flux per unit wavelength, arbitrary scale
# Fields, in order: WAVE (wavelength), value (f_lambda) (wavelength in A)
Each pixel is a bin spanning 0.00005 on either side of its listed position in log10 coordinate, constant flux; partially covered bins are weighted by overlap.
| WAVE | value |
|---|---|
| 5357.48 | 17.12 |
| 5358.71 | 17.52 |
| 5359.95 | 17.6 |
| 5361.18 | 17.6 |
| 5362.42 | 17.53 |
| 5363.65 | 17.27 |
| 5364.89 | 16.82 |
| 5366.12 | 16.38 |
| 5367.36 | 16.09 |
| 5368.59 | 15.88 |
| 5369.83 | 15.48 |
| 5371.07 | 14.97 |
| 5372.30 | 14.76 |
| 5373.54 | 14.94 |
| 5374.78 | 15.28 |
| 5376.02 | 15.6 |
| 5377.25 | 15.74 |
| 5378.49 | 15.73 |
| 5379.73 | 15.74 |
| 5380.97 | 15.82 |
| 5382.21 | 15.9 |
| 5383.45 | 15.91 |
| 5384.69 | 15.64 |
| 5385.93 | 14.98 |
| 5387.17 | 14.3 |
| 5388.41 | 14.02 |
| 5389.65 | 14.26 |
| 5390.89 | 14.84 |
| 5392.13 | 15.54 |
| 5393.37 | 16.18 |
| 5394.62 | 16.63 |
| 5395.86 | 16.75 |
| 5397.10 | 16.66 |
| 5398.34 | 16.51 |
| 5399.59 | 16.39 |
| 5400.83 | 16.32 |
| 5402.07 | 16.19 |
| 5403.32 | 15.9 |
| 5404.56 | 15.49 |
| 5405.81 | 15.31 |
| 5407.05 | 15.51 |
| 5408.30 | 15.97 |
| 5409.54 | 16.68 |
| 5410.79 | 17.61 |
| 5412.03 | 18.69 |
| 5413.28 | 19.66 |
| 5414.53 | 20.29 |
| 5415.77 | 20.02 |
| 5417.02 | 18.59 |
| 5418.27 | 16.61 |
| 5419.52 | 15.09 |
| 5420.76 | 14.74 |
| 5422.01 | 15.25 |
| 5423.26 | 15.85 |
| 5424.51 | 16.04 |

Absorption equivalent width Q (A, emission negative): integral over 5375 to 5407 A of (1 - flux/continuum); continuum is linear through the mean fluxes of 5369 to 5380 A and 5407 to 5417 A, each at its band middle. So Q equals 1.8 A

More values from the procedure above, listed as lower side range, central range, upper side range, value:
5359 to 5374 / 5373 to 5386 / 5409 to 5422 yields 0.8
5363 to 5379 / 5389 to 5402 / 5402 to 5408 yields -0.3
